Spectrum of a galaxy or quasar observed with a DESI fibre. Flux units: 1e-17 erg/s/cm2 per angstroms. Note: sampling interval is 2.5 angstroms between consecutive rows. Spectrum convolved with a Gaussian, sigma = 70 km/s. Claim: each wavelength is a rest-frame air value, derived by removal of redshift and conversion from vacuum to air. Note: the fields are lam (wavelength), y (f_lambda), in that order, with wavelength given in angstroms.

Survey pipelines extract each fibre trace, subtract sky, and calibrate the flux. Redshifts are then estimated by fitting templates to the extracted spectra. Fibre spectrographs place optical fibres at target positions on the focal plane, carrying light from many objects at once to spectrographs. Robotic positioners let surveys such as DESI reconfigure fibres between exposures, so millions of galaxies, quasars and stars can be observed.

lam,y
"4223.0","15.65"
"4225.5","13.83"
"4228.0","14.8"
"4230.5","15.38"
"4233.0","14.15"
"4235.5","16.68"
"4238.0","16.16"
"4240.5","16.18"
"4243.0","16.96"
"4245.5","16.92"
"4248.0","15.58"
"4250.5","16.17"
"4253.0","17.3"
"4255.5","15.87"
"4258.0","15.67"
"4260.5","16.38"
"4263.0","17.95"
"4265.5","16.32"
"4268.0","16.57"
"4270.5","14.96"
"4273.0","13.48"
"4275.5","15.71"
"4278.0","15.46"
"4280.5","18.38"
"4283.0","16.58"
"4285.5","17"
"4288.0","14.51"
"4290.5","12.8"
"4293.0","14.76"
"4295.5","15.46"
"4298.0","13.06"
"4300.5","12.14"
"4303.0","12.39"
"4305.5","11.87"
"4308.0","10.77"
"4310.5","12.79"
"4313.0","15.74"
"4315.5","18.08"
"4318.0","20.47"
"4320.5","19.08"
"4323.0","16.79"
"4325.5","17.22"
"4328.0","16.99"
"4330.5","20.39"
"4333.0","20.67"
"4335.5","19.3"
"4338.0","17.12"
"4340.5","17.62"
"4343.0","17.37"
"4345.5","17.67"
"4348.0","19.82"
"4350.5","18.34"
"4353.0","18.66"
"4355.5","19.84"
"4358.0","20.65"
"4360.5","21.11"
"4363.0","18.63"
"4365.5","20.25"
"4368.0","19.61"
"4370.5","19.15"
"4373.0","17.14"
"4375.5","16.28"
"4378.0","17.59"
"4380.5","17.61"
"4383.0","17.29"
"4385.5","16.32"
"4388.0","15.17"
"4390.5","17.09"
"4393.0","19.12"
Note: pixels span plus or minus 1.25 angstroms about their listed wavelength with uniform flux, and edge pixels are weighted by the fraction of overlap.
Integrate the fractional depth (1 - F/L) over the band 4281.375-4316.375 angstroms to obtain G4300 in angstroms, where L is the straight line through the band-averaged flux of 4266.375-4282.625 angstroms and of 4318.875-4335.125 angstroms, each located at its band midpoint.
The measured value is 6.0 angstroms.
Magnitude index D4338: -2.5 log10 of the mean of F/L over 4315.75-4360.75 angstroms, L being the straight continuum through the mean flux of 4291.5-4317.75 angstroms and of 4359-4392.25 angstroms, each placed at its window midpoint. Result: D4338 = -0.18 mag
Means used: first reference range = 14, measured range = 18.8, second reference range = 18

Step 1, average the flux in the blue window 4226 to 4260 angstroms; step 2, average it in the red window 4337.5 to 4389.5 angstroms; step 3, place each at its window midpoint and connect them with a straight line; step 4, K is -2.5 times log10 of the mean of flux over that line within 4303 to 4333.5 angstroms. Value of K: 0.06 mag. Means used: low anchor 15.9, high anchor 18.3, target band 16.5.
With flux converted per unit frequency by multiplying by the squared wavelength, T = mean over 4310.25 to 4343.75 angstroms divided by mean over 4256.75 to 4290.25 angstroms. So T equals 1.15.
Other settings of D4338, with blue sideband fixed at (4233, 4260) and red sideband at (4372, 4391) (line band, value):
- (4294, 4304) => 0.230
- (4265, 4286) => 0.024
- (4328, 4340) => -0.147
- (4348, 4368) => -0.177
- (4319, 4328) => -0.071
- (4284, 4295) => 0.109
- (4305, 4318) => 0.134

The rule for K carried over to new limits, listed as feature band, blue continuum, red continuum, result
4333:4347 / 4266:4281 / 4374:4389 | -0.11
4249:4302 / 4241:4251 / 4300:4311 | -0.10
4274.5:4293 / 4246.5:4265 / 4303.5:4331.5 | 0.04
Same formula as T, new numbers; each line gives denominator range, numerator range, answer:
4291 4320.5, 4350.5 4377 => 1.35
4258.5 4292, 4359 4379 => 1.24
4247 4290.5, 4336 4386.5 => 1.20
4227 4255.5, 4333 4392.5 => 1.21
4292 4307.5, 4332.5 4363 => 1.48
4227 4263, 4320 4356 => 1.20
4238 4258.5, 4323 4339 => 1.18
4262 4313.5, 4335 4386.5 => 1.30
